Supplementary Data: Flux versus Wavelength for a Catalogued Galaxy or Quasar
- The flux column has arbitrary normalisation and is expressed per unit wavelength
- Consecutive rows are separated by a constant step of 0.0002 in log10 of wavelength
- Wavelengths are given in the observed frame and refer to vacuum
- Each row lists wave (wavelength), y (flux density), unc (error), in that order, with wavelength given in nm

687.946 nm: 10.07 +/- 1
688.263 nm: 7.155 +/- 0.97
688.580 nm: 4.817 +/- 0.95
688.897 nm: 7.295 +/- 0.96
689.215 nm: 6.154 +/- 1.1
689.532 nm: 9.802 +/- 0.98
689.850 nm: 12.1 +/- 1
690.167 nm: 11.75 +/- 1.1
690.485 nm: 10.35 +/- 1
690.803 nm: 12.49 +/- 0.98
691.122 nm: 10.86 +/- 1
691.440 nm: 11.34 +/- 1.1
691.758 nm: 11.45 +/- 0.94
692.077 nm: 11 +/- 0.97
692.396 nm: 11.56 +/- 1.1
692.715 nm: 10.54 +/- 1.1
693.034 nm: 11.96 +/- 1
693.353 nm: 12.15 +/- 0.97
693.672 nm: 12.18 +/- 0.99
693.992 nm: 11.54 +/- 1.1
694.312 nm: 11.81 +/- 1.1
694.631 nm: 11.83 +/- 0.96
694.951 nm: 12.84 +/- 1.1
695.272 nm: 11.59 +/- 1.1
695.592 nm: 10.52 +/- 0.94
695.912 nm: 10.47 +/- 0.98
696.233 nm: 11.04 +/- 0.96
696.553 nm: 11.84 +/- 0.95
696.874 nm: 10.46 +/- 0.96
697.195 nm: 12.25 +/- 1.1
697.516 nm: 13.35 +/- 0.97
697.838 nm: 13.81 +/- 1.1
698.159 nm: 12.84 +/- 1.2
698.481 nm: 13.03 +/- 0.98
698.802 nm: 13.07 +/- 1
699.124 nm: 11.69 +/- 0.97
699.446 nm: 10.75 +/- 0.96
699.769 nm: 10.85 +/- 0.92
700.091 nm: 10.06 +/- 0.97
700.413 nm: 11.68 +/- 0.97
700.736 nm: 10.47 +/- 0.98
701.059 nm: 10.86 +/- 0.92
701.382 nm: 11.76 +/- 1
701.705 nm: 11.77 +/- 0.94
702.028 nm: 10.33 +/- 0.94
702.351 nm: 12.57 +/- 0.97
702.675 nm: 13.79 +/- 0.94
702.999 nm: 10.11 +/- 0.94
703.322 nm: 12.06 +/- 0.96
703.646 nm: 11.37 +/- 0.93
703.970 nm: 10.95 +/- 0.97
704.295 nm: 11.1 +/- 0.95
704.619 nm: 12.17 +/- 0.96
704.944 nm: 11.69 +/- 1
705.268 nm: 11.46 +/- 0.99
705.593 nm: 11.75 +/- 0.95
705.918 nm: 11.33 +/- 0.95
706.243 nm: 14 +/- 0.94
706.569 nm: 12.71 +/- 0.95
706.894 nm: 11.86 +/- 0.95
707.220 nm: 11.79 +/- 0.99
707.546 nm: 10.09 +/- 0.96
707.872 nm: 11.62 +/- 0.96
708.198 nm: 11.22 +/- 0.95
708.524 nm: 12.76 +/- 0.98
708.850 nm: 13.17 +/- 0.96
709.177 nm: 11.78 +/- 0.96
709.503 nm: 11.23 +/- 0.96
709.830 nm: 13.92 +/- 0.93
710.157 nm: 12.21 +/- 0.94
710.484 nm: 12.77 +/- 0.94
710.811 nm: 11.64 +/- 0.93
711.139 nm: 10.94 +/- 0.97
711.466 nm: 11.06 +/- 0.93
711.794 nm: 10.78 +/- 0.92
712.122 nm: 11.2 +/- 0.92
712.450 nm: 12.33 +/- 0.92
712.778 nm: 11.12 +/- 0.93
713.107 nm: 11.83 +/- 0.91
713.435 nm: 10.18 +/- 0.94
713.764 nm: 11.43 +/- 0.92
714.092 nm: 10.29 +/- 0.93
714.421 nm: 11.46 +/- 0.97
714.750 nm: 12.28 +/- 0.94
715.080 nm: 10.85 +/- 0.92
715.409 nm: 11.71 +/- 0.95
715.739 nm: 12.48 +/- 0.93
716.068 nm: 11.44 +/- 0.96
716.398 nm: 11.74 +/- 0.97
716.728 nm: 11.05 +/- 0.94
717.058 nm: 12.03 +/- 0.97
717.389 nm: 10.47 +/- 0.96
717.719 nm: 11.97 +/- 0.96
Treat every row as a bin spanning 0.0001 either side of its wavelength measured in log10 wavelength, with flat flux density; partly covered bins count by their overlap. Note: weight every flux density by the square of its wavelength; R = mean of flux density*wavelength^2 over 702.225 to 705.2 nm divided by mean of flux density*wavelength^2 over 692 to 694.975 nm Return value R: 1.0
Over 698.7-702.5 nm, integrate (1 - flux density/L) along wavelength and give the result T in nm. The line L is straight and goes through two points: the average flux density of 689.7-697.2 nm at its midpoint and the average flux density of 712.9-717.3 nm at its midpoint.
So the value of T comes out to 0.06 nm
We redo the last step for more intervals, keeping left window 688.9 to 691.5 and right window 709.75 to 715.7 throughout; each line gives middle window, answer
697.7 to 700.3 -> -0.28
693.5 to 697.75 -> -0.42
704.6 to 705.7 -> -0.06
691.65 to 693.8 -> -0.21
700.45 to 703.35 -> -0.14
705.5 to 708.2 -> -0.15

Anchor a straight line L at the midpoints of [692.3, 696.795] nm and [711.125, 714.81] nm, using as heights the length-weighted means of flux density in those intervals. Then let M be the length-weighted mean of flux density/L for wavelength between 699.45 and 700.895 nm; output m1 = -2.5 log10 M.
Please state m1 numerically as 0.07 mag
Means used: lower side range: 11.5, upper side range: 11.2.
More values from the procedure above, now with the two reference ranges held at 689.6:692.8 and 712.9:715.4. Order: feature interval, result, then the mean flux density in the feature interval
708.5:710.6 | -0.12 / 12.5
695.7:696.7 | 0.02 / 11.1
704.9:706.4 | -0.08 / 12.1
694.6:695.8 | -0.03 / 11.6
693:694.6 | -0.06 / 11.9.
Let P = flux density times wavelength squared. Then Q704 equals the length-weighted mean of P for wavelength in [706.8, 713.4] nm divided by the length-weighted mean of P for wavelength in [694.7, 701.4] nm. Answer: 1.04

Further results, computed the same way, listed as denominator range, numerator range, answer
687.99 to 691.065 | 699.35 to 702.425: 1.24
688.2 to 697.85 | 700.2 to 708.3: 1.10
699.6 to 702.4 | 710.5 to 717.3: 1.07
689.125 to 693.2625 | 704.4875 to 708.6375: 1.13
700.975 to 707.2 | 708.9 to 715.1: 1.01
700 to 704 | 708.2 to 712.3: 1.07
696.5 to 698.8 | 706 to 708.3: 0.97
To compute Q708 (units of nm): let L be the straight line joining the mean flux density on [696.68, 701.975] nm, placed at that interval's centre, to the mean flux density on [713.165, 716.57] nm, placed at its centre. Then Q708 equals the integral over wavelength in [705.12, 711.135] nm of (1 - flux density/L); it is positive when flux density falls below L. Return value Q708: -0.25 nm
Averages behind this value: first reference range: 11.8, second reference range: 11.4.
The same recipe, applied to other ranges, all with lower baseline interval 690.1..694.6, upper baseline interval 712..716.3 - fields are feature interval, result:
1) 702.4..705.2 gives -0.053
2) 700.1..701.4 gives 0.054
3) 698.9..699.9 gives 0.022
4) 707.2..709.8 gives -0.082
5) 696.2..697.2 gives 0.016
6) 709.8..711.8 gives -0.071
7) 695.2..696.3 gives 0.063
